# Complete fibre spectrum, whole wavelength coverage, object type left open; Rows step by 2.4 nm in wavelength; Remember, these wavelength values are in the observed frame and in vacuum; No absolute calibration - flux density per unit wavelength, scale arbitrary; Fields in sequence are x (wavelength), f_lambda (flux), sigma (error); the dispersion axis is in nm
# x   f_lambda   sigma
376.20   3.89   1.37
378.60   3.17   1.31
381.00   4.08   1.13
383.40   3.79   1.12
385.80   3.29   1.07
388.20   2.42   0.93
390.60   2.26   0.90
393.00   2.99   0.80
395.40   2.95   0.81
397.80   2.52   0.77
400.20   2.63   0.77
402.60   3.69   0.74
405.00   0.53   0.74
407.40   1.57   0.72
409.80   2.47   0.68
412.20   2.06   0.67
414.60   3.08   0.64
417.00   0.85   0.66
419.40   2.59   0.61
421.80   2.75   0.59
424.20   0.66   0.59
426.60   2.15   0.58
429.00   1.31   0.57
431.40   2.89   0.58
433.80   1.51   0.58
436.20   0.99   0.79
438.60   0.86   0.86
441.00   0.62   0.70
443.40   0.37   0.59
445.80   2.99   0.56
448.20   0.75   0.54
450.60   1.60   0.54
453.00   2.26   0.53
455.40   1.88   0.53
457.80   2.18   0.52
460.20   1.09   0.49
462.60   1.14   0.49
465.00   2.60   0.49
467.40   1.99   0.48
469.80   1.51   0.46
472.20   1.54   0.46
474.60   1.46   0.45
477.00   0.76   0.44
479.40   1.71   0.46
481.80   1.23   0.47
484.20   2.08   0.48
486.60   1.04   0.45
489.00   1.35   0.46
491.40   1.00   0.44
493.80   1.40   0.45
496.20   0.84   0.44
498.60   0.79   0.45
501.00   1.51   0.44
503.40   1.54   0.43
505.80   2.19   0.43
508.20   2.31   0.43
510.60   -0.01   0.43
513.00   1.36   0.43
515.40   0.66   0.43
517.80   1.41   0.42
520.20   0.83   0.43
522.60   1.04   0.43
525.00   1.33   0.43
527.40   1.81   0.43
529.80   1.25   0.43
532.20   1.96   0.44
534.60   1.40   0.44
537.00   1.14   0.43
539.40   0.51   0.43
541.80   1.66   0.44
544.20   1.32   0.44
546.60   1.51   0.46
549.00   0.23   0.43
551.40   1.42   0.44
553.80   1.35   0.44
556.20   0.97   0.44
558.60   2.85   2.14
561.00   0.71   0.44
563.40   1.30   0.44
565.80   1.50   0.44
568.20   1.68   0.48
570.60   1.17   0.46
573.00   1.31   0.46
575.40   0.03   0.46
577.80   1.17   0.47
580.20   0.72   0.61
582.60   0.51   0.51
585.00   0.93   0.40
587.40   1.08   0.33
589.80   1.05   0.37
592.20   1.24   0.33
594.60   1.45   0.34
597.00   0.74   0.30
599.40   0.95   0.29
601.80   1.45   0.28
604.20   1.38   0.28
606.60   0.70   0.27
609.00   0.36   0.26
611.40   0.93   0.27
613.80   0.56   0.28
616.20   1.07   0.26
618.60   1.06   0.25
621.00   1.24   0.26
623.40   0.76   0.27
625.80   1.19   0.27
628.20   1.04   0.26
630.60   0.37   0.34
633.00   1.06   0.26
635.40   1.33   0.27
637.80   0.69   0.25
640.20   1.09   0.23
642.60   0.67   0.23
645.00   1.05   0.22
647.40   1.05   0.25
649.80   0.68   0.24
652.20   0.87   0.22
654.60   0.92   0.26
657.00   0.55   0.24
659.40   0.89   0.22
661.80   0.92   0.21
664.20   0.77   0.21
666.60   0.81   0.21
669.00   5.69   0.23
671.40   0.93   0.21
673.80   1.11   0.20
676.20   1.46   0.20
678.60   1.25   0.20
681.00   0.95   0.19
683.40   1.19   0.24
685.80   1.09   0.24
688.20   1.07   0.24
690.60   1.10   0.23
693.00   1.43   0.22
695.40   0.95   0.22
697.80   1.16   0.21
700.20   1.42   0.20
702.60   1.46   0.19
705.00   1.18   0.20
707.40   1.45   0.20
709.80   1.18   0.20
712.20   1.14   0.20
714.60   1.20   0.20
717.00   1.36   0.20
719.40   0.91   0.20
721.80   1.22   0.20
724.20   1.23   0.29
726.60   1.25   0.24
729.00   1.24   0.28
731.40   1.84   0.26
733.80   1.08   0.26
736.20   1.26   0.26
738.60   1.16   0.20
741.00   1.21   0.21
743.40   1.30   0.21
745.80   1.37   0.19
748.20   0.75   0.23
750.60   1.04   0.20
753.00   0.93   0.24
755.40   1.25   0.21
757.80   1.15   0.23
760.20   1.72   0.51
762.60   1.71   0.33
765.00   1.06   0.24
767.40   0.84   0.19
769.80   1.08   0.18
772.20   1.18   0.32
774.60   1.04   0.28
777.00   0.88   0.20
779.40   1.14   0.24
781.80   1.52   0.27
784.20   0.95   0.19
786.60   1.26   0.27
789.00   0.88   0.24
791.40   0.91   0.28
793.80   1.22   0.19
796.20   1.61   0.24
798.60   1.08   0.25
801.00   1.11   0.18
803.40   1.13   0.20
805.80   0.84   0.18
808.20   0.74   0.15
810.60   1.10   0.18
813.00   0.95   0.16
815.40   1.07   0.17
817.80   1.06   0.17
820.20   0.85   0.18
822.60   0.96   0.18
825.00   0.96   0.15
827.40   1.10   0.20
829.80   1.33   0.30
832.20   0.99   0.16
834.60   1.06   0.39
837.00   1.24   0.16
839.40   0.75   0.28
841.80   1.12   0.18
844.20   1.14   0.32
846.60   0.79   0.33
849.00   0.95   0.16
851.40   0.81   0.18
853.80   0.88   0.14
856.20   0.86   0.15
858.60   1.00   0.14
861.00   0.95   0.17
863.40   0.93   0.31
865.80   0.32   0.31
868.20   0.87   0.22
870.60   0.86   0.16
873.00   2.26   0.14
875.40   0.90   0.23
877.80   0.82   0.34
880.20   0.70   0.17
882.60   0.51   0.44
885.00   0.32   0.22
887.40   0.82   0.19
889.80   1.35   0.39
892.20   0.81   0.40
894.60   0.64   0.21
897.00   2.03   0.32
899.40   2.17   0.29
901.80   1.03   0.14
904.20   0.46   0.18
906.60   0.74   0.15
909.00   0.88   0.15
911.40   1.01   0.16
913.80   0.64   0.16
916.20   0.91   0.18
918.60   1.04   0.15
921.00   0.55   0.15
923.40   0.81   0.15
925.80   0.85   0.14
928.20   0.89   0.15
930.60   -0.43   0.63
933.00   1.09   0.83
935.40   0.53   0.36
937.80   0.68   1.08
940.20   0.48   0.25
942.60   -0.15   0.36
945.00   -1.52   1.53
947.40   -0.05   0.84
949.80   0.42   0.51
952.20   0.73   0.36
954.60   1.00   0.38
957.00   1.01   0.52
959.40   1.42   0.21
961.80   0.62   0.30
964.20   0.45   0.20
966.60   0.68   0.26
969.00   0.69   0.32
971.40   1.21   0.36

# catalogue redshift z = 0.79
